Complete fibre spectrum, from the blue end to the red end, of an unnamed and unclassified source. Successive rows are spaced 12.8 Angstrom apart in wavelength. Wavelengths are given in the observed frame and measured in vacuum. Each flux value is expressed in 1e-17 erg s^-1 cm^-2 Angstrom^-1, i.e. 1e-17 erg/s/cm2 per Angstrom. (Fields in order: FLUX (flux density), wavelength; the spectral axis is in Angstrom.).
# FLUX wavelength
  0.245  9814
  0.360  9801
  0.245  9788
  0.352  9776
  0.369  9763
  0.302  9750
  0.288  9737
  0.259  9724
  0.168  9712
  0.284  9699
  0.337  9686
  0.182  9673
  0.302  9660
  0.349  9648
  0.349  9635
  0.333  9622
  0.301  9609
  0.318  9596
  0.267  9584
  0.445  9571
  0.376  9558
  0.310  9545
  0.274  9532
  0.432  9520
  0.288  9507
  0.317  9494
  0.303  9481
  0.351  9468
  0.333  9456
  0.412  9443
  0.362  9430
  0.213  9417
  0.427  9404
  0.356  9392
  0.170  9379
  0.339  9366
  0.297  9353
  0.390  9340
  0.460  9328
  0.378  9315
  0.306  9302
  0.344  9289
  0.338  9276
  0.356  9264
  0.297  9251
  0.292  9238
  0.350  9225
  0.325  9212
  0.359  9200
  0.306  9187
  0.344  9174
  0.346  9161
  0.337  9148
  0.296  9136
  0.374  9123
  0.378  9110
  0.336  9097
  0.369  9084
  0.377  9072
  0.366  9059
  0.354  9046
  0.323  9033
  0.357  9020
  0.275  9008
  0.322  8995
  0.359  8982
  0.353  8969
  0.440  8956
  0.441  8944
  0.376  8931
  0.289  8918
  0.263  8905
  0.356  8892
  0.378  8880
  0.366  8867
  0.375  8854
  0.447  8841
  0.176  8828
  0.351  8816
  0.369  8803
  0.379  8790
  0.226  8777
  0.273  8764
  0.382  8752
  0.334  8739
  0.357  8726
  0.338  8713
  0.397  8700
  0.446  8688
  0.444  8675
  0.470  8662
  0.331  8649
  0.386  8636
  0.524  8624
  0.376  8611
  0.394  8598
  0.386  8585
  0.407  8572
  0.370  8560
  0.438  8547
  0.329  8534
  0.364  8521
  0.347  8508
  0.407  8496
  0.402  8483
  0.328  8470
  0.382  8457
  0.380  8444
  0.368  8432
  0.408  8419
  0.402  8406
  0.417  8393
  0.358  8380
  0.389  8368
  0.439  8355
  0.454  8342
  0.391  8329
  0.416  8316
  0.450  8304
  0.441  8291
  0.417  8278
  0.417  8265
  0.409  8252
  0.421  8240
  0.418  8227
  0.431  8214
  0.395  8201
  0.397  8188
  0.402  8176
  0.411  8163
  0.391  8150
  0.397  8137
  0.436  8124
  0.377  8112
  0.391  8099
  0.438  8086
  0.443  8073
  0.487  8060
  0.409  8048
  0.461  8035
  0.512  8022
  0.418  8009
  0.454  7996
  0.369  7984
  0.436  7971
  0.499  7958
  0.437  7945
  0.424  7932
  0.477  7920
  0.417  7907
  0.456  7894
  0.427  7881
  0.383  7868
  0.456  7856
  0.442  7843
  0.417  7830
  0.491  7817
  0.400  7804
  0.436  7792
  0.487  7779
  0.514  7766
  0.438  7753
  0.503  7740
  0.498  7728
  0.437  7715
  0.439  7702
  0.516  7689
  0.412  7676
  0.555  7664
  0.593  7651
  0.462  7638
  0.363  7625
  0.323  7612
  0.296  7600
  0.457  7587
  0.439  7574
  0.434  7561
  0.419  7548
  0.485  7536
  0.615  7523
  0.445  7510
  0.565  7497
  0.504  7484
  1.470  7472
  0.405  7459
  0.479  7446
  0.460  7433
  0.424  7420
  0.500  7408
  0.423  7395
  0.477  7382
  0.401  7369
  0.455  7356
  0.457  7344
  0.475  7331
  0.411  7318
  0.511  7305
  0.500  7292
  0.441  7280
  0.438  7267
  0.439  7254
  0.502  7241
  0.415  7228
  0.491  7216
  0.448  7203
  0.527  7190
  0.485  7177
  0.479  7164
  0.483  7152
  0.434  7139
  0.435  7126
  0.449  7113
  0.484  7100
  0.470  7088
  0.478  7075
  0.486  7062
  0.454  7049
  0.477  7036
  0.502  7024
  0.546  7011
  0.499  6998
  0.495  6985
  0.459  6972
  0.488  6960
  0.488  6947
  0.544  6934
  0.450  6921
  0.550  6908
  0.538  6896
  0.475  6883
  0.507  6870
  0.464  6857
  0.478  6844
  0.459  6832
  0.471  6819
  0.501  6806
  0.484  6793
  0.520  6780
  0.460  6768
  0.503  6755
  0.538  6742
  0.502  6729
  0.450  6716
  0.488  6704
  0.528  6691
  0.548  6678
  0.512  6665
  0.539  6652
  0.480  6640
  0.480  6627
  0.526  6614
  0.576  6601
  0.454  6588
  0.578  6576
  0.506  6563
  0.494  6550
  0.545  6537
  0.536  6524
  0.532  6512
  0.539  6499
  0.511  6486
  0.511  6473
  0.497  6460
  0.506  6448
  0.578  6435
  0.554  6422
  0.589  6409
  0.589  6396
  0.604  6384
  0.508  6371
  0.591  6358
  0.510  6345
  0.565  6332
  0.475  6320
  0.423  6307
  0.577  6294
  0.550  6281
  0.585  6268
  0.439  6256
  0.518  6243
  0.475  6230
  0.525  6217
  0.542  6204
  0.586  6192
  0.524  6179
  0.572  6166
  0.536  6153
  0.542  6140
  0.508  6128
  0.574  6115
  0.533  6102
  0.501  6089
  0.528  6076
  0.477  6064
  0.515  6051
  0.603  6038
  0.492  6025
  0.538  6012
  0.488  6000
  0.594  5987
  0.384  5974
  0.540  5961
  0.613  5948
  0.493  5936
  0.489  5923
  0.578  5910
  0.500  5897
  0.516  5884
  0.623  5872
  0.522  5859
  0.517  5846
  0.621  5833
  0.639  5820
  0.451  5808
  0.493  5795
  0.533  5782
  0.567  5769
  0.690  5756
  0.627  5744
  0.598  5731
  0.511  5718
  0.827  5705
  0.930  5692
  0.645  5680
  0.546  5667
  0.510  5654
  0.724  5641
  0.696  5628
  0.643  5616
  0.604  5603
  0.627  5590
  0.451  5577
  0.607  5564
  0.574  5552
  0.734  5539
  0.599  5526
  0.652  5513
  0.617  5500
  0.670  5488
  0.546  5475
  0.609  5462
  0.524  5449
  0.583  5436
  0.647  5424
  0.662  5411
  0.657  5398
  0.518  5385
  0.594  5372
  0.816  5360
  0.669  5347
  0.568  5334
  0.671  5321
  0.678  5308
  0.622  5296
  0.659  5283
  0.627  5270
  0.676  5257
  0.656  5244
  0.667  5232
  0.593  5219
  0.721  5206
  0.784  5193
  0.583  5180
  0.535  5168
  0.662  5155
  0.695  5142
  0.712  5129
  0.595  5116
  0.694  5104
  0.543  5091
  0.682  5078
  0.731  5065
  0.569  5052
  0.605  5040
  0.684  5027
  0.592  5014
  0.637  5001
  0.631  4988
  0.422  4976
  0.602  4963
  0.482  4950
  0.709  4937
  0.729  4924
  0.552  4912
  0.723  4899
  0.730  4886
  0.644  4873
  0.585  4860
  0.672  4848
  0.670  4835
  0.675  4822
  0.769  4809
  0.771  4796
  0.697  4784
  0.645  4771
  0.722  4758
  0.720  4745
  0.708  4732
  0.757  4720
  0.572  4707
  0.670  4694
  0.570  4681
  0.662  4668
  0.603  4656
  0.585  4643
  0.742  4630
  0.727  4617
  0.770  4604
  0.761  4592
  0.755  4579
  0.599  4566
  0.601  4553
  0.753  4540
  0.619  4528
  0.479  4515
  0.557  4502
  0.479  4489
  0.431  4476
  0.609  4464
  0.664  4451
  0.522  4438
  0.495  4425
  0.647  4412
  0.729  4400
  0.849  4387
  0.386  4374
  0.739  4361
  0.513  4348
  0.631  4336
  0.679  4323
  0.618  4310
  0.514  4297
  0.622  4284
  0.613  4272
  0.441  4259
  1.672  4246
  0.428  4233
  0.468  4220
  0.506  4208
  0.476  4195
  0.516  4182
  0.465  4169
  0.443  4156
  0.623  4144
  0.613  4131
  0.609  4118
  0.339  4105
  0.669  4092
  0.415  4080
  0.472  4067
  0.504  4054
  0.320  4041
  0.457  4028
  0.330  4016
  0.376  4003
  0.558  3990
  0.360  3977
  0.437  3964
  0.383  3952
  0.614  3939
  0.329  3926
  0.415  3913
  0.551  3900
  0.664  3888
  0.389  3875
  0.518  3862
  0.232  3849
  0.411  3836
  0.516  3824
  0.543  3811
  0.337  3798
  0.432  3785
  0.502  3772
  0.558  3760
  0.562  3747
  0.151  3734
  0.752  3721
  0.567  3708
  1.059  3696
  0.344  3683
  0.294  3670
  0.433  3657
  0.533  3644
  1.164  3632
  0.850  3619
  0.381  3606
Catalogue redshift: 0.138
